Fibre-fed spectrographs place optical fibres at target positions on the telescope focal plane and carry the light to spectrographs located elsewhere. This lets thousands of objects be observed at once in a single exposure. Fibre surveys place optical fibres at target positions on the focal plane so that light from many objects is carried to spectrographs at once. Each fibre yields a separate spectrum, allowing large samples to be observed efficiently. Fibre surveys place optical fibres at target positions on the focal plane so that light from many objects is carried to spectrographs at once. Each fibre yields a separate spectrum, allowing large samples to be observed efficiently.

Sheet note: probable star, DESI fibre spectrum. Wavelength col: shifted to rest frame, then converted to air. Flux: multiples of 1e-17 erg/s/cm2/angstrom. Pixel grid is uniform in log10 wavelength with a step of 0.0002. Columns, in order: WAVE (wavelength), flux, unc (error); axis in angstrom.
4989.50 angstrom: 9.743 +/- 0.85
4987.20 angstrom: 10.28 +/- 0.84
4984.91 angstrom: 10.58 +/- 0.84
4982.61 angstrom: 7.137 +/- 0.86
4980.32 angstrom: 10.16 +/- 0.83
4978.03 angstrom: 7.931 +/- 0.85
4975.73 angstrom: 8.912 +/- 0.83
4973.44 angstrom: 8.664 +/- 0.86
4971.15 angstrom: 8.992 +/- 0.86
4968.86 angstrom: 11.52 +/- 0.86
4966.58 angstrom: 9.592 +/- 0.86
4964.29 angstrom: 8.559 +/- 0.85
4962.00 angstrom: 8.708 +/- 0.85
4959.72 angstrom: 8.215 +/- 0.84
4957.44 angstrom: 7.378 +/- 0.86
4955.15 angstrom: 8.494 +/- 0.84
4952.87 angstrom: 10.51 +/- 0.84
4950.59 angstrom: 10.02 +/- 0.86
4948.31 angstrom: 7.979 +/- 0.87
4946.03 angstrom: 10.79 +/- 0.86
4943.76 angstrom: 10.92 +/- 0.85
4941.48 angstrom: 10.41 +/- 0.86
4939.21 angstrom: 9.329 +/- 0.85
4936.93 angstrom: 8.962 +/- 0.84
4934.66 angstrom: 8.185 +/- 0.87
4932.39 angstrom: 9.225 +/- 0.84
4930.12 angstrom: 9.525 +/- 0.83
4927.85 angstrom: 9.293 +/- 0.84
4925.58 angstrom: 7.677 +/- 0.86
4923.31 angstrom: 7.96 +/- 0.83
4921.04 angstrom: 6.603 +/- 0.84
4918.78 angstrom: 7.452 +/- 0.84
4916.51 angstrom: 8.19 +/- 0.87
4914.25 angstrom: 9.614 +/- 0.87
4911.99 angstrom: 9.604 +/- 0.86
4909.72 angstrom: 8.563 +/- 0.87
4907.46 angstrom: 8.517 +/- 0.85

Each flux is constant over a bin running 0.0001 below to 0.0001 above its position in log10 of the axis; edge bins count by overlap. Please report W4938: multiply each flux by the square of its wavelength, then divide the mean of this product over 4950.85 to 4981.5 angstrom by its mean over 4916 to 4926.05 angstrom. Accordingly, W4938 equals 1.2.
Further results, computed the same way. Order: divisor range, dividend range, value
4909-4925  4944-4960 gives 1.13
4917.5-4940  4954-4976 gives 1.08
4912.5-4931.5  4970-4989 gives 1.12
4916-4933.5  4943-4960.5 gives 1.14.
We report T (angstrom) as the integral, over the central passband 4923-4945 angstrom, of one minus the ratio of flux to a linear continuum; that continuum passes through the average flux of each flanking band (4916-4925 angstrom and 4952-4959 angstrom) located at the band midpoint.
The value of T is -3.4 angstrom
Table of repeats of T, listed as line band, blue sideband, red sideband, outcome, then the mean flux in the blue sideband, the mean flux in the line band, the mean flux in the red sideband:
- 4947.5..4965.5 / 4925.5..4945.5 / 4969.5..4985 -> 0.78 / 9.42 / 8.75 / 8.88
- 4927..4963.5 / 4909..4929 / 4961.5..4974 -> -1.43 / 8.32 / 9.24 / 9.4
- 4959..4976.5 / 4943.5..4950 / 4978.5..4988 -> 0.71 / 9.78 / 9.18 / 9.41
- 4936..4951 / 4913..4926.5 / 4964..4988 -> -2.21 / 7.94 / 9.77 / 9.32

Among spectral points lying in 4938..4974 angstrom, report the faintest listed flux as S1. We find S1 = 7.378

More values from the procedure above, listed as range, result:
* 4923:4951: 7.677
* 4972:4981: 7.931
